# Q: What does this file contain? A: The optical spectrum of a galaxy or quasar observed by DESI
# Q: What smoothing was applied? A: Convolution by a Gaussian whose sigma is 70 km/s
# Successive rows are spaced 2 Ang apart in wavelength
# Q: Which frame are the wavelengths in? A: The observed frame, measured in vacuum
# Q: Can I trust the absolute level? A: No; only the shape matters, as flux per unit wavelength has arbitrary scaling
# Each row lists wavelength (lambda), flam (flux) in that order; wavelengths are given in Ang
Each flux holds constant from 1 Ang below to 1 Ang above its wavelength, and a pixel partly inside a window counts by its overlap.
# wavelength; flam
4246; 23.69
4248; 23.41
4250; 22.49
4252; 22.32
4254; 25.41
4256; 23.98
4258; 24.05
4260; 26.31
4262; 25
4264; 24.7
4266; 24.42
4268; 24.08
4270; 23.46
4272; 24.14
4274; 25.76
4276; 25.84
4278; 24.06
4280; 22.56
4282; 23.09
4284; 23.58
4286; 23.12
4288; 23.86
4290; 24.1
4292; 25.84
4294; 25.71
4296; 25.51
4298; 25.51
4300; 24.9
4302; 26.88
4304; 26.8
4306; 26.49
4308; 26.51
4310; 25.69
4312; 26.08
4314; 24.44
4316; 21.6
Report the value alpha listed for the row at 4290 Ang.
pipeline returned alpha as 24.1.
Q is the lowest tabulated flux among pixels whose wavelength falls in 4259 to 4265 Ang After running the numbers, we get 24.7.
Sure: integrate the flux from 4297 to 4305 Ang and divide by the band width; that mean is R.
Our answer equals 26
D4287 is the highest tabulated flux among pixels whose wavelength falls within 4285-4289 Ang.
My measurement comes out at 23.86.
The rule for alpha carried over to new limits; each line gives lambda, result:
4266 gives 24.42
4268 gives 24.08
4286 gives 23.12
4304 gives 26.8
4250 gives 22.49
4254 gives 25.41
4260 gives 26.31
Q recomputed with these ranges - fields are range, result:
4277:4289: 22.56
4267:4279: 23.46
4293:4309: 24.9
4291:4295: 25.71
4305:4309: 26.49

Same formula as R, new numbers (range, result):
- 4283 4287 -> 23.4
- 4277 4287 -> 23.3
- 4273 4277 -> 25.8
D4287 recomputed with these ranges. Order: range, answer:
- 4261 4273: 25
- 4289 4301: 25.84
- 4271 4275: 25.76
